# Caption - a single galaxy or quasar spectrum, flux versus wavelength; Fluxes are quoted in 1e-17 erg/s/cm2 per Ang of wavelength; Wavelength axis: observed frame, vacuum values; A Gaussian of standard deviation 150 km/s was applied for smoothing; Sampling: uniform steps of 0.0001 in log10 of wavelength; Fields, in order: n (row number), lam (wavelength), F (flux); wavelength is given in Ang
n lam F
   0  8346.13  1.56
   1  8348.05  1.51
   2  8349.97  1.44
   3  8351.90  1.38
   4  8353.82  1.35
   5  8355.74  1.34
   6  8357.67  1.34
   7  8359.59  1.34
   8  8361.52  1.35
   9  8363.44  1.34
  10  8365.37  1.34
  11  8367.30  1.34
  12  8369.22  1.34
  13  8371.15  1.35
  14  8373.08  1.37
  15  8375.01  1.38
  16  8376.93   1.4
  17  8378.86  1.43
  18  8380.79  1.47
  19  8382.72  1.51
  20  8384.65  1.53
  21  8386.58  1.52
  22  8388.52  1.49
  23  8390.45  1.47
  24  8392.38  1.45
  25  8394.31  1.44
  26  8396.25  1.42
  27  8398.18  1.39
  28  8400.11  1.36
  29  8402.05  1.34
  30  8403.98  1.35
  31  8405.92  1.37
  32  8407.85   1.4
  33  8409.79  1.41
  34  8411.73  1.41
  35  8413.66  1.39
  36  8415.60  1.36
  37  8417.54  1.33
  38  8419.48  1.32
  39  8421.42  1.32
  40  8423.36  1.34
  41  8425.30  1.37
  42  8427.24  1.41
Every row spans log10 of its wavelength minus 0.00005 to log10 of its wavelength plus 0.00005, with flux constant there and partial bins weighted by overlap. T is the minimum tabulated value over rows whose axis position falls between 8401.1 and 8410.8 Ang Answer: 1.34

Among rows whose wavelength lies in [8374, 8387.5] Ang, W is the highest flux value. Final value 1.53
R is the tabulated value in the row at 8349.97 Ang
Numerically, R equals 1.44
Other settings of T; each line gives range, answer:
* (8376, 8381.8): 1.4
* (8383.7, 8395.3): 1.44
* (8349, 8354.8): 1.35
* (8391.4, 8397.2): 1.42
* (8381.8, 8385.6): 1.51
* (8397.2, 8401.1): 1.36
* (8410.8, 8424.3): 1.32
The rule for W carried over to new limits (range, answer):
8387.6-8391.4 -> 1.49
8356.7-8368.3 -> 1.35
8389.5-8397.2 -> 1.47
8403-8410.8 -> 1.41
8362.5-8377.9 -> 1.4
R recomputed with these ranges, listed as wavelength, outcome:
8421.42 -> 1.32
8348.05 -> 1.51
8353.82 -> 1.35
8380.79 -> 1.47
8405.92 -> 1.37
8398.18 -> 1.39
